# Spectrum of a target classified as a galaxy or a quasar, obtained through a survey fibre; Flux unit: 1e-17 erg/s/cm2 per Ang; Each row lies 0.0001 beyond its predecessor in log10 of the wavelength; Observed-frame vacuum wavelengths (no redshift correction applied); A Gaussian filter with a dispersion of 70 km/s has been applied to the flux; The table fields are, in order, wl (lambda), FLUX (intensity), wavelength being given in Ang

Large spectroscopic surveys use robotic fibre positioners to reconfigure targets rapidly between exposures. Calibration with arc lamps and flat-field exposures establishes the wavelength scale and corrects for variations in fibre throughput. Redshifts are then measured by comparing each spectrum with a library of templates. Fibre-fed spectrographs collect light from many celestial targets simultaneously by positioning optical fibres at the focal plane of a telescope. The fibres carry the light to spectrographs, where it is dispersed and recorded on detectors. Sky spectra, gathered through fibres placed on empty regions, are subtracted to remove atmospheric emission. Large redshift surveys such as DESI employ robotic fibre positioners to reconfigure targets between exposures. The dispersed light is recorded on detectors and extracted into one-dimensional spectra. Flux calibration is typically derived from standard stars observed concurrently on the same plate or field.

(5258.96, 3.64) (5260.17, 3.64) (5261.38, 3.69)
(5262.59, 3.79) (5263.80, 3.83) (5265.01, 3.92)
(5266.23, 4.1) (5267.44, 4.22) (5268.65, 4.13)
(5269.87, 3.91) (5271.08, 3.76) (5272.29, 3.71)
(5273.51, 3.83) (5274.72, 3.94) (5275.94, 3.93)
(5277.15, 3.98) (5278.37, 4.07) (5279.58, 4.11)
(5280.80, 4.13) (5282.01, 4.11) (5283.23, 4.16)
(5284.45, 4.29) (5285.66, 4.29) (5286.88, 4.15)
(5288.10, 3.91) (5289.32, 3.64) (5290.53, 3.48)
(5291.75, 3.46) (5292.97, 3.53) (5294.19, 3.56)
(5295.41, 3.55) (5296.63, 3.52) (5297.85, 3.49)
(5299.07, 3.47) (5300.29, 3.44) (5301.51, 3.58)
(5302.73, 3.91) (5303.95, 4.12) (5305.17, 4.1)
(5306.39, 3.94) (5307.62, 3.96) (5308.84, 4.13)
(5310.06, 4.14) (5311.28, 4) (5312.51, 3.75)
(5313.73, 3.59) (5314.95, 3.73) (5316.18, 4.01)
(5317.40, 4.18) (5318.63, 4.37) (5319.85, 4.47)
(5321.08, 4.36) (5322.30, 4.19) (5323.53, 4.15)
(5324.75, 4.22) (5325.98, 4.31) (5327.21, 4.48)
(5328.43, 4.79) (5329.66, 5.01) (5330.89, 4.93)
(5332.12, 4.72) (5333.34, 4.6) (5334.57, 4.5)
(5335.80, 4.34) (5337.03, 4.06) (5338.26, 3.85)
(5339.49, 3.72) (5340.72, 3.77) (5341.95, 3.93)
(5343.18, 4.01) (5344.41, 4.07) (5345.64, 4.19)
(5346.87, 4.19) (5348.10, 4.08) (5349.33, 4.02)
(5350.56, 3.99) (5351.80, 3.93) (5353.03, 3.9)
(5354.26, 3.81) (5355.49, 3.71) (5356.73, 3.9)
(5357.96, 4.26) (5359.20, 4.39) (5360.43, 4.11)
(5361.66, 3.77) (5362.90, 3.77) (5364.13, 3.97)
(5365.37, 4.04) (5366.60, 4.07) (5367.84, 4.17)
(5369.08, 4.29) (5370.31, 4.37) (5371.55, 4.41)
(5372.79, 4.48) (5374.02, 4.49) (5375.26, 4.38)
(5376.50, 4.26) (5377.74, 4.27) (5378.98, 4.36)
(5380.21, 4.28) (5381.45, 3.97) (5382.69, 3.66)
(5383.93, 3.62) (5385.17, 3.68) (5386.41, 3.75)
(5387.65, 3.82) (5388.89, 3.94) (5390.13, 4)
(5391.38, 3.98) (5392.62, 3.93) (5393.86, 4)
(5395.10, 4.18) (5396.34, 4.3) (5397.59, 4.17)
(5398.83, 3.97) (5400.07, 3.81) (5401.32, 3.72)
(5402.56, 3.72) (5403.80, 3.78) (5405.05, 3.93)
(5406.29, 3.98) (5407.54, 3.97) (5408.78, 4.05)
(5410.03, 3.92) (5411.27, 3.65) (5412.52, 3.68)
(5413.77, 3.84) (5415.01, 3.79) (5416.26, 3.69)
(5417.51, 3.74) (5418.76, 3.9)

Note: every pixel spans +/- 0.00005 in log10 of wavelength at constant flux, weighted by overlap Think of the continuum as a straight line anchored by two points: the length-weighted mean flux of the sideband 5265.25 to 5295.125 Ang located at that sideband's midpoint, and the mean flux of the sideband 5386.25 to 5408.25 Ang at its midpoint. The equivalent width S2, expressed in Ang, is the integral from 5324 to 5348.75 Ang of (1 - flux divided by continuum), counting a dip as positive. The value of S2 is -2.2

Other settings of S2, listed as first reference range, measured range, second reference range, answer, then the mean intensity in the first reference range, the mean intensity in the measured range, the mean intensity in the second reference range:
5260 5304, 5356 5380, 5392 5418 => -1.95 Ang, 3.85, 4.2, 3.9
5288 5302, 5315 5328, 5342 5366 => -1.76 Ang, 3.54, 4.26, 4.01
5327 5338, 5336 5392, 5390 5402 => 3.27 Ang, 4.58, 4.04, 4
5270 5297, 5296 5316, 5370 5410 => 0.50 Ang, 3.87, 3.81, 4.03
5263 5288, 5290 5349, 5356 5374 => 0.66 Ang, 4.02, 4.04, 4.15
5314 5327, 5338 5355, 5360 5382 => 0.94 Ang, 4.19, 3.96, 4.19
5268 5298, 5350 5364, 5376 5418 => -0.19 Ang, 3.87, 3.96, 3.92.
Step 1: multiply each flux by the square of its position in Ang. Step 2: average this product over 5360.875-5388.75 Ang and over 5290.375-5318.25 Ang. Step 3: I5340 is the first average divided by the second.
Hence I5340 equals 1.1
